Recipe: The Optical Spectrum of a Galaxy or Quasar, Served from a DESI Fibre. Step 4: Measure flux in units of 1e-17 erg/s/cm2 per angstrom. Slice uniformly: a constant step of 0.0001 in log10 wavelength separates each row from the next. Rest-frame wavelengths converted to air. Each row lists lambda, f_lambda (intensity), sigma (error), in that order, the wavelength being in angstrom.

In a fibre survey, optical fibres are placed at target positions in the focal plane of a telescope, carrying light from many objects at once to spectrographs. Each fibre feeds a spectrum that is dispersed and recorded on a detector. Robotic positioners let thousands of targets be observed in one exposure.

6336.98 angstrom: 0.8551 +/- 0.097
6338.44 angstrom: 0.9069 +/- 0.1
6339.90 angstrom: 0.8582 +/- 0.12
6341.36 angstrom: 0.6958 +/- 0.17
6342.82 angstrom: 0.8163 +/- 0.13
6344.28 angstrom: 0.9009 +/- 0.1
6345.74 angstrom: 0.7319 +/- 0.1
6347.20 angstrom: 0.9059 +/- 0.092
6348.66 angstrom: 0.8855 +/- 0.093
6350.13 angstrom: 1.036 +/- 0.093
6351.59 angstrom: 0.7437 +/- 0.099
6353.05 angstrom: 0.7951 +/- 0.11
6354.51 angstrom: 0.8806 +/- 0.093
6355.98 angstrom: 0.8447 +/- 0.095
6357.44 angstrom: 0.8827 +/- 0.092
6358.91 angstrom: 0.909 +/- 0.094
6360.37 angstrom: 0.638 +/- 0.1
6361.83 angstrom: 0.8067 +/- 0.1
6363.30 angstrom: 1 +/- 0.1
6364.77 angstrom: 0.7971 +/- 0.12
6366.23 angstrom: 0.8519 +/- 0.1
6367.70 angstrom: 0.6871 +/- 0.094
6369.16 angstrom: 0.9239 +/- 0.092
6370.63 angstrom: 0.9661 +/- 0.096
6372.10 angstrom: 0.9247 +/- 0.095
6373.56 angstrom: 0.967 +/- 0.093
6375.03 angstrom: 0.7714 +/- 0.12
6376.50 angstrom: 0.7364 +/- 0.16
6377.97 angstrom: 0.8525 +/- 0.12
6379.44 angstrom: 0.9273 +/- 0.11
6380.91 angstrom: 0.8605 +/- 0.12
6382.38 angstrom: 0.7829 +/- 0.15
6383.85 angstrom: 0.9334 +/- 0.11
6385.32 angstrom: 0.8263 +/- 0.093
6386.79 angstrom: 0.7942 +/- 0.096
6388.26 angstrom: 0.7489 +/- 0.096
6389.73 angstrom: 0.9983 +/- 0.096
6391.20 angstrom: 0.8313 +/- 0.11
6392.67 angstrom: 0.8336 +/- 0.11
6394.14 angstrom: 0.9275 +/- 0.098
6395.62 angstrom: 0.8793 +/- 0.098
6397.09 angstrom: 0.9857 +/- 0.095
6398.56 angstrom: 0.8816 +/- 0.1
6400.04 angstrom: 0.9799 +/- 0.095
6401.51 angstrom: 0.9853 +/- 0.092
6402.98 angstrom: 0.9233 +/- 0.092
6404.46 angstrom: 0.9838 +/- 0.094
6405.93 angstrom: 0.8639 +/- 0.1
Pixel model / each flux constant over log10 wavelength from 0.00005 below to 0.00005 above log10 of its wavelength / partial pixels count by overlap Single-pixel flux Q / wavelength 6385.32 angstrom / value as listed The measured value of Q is 0.8263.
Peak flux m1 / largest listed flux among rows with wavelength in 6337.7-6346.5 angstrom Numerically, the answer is 0.9069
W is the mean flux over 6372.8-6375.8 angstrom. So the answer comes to 0.869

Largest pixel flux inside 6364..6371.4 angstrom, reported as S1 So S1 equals 0.9661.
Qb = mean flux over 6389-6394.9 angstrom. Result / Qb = 0.897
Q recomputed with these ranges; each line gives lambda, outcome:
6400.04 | 0.9799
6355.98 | 0.8447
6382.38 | 0.7829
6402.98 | 0.9233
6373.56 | 0.967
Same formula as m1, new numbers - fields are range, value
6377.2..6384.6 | 0.9334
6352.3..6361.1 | 0.909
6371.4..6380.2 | 0.967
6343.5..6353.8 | 1.036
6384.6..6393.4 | 0.9983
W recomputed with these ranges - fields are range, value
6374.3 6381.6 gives 0.829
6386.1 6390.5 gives 0.848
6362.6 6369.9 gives 0.851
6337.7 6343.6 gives 0.82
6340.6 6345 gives 0.805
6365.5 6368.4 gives 0.77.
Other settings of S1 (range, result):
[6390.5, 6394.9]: 0.9275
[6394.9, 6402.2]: 0.9857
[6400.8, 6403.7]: 0.9853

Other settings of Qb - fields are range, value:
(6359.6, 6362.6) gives 0.729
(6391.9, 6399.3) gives 0.901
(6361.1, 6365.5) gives 0.867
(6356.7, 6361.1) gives 0.811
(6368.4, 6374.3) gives 0.945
